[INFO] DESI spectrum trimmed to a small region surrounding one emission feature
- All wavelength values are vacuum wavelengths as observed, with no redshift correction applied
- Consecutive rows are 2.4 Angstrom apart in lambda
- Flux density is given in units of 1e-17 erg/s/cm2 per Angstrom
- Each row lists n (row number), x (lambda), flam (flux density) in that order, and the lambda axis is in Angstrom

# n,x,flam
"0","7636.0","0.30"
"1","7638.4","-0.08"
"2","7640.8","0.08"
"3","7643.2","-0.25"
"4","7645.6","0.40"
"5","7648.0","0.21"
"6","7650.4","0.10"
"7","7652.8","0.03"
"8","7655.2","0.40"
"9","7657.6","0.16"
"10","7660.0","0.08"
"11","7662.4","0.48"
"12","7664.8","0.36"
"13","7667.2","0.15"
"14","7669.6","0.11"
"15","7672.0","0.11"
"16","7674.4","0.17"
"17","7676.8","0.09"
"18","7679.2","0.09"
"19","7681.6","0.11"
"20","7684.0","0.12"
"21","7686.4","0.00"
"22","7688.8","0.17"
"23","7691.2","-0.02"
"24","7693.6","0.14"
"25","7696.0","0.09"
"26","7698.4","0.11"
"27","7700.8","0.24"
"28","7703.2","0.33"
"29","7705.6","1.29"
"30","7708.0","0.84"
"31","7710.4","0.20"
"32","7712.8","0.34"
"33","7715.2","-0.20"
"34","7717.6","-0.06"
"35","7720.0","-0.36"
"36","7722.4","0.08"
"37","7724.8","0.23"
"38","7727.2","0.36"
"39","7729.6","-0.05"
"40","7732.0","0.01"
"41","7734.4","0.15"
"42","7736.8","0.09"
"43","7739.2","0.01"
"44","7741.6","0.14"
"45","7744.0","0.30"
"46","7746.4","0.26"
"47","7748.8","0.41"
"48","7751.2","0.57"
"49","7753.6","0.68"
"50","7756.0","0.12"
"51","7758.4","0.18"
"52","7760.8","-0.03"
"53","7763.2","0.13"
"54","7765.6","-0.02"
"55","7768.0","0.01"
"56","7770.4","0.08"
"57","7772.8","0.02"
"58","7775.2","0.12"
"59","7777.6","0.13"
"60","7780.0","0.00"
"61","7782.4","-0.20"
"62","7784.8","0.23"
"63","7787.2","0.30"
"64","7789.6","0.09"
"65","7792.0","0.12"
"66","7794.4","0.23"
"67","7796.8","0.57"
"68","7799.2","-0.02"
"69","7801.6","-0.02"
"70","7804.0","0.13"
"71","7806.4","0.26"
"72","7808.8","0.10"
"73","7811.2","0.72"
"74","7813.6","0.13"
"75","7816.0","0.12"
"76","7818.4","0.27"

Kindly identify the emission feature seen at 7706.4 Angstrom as H-gamma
